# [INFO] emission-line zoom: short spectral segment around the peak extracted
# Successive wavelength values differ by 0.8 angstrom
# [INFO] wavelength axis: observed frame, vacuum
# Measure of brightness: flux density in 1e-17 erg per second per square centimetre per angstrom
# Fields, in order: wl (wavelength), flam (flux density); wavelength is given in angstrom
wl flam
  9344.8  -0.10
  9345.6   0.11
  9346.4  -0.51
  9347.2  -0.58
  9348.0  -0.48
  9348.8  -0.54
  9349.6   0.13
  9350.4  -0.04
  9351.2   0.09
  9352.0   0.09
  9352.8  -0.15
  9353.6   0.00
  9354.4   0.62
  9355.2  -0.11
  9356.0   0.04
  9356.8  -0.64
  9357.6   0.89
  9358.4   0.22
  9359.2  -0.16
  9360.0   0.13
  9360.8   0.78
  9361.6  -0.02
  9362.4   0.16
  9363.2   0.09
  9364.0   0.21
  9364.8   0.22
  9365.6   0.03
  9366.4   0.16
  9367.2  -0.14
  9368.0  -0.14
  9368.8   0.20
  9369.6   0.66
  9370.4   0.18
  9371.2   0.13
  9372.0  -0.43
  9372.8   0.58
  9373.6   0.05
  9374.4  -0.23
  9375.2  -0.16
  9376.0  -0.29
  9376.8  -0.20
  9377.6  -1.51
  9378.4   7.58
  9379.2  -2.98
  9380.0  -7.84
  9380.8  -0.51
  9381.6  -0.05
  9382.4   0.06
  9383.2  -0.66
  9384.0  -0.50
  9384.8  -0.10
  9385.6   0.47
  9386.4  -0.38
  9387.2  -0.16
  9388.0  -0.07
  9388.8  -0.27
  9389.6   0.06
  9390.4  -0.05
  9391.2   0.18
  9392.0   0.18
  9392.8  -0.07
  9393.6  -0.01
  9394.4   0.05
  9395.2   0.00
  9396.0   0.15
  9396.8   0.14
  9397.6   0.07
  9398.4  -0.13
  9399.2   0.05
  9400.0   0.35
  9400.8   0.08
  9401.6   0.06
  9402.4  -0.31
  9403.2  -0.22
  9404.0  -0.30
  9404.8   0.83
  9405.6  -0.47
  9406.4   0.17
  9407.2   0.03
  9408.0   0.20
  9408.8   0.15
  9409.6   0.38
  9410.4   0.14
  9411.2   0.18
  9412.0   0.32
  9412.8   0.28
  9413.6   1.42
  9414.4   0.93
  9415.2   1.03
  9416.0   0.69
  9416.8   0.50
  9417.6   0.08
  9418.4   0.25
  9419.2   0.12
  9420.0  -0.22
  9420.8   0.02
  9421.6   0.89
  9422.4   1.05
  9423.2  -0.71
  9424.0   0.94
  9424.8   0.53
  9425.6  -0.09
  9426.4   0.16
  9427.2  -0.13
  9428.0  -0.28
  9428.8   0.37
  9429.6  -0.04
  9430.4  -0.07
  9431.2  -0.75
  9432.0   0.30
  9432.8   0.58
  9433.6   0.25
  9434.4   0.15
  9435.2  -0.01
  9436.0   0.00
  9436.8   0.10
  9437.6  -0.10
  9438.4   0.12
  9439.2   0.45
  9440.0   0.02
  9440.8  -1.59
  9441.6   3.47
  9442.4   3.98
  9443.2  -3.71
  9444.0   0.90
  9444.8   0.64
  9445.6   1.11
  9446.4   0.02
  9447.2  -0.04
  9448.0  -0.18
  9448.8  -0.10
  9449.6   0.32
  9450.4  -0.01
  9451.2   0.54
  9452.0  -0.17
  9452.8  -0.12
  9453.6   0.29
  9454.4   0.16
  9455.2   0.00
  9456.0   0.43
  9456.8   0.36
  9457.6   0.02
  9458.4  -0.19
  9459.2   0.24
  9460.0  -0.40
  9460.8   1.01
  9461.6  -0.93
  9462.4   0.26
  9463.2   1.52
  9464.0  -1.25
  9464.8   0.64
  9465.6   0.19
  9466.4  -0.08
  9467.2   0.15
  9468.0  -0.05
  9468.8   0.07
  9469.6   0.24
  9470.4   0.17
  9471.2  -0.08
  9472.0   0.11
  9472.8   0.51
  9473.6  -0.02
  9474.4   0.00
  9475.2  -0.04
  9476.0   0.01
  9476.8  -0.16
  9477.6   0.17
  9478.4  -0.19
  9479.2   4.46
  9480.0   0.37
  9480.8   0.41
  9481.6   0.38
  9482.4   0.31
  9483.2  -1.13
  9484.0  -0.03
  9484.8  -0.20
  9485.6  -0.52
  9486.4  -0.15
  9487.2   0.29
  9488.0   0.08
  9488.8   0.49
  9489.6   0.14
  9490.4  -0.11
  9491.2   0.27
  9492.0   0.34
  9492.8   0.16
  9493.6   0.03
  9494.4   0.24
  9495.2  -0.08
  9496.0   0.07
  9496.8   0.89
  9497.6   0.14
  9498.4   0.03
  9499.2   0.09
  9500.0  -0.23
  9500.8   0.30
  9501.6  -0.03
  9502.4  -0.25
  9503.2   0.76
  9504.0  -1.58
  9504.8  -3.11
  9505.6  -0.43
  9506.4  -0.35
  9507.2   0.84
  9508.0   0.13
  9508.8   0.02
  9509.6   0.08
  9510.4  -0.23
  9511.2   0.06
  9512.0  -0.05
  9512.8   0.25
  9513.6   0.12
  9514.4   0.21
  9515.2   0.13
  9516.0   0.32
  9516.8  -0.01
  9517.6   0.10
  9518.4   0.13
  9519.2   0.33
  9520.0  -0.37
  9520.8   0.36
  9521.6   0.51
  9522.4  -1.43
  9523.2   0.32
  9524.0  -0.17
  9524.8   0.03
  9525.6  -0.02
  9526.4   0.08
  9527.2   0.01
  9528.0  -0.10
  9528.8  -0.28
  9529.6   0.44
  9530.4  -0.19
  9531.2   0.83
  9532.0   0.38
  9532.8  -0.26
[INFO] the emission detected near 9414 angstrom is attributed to H-beta 4861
